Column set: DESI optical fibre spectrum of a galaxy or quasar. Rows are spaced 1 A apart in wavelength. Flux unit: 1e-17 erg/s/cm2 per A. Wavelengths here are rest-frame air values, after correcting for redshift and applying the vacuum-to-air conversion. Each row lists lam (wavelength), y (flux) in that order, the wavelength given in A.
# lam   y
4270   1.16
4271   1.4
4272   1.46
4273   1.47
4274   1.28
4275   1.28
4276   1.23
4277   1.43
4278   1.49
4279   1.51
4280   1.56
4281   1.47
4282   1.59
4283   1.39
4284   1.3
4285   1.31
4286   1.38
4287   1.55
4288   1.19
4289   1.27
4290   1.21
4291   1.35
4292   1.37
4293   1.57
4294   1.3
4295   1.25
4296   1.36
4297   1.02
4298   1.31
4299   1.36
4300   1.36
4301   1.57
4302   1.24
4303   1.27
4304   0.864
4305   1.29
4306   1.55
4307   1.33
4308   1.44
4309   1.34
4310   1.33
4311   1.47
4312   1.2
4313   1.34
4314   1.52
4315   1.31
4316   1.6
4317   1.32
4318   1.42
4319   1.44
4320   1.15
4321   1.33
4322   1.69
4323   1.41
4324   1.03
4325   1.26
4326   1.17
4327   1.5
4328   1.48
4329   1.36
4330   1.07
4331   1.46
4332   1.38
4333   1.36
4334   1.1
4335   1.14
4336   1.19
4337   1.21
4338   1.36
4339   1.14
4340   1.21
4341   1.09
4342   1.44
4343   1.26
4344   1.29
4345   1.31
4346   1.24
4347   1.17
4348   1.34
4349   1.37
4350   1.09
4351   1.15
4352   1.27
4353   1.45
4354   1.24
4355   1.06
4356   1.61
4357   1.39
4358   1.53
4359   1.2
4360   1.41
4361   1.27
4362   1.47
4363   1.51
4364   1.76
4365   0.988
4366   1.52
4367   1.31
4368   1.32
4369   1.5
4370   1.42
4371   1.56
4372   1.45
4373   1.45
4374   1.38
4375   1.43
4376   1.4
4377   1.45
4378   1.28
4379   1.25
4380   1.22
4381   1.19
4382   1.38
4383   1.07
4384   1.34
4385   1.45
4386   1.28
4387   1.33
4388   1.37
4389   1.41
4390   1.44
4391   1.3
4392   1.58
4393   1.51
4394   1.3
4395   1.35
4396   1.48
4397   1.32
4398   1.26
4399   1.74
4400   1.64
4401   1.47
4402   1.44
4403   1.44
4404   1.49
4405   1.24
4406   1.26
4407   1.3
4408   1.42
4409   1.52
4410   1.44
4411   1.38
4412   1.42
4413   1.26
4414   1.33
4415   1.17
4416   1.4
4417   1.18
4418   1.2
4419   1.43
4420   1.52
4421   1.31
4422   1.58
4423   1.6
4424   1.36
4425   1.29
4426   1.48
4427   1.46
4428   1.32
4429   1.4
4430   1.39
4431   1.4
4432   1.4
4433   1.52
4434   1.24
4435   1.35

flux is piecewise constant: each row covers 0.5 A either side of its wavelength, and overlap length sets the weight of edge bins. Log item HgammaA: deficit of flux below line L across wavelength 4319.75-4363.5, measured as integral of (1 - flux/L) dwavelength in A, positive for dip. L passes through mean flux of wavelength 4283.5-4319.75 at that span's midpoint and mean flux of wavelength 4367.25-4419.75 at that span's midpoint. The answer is 1.8 A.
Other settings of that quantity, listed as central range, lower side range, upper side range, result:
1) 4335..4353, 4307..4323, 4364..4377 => 2.0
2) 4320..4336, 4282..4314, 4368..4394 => 0.5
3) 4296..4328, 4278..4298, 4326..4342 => -0.5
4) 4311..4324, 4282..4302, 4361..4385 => -0.3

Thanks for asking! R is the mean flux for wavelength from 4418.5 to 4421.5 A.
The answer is 1.42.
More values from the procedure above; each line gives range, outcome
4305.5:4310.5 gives 1.4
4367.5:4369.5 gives 1.41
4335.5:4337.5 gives 1.2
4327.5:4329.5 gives 1.42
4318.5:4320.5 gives 1.29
